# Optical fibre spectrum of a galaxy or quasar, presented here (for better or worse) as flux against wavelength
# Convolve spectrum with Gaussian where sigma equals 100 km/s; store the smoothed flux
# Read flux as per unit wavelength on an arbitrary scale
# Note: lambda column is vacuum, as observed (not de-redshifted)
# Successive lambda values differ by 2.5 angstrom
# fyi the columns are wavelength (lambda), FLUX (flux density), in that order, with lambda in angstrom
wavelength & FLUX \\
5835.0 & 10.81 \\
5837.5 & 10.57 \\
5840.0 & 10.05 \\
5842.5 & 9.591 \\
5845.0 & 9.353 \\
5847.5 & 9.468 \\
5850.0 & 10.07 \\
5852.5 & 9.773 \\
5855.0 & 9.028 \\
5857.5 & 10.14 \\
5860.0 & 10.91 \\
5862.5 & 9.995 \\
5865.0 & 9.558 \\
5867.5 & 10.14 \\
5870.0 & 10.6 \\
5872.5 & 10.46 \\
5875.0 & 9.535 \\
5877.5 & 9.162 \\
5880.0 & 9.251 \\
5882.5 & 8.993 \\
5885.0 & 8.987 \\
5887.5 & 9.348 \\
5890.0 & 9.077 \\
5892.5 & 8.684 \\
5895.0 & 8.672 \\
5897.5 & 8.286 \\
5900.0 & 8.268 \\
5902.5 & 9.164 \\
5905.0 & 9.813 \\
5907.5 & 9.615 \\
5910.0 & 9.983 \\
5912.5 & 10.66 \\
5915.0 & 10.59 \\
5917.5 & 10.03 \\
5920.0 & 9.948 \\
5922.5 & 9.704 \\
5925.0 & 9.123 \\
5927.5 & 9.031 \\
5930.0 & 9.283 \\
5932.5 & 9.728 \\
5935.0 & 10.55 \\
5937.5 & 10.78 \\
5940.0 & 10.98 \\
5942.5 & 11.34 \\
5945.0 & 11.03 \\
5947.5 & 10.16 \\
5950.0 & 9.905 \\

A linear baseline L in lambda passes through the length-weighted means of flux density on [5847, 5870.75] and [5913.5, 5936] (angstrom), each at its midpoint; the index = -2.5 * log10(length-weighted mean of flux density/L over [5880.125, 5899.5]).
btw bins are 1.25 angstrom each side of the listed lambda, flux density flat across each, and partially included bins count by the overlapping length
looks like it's 0.12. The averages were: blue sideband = 9.97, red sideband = 9.78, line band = 8.86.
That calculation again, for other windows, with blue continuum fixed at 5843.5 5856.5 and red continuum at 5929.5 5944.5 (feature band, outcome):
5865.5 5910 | 0.07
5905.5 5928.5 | 0.05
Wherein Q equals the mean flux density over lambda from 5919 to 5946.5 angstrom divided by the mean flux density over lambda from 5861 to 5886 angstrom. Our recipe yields 1.05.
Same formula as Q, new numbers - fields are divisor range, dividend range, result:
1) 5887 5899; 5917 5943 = 1.14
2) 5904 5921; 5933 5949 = 1.06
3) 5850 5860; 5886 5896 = 0.91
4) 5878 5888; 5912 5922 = 1.12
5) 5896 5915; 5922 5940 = 1.04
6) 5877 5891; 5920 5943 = 1.10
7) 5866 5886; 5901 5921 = 1.03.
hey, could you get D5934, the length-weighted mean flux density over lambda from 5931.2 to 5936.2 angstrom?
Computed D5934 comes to 10.1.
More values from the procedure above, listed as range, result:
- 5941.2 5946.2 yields 11.2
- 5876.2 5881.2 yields 9.21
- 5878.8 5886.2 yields 9.08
